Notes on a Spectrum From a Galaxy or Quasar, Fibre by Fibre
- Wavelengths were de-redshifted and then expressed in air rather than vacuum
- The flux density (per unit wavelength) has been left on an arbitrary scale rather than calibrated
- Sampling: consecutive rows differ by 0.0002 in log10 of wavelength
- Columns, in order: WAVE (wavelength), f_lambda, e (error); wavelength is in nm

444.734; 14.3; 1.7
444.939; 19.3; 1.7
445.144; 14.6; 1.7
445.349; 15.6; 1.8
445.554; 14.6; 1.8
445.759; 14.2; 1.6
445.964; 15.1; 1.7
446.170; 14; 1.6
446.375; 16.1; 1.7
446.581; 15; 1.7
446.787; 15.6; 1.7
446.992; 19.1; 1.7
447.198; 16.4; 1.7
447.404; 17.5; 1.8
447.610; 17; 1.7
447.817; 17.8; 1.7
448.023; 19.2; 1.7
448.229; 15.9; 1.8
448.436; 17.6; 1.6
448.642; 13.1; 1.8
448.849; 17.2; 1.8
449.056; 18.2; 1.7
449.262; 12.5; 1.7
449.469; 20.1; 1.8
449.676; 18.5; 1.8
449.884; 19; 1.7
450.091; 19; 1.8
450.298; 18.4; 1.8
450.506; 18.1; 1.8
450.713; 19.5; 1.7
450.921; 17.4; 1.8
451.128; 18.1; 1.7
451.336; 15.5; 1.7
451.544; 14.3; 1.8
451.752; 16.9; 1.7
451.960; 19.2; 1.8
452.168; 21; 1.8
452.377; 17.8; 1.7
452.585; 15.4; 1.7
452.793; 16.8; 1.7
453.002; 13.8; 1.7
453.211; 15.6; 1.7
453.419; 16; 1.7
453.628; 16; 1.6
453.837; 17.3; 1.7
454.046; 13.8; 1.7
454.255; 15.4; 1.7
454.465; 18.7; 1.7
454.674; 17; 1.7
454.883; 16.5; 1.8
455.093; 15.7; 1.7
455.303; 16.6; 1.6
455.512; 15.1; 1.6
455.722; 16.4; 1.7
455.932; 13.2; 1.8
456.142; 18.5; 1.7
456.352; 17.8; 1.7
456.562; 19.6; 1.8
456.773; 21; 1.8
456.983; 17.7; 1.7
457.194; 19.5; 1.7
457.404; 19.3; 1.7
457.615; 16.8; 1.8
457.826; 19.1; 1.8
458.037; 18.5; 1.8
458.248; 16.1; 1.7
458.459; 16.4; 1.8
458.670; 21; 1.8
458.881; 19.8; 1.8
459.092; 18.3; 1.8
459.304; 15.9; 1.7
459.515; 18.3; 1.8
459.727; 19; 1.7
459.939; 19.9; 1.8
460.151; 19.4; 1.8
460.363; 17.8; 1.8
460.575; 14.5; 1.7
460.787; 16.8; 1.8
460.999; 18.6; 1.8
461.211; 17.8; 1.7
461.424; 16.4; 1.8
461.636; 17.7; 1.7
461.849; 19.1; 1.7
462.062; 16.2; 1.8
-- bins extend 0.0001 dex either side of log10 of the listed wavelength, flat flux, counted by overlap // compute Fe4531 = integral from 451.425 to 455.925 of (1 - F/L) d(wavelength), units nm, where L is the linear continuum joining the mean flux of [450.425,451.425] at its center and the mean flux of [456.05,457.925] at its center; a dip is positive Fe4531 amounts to 0.458 nm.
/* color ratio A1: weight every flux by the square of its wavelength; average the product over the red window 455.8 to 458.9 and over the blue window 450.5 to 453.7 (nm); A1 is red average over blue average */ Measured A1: 1.10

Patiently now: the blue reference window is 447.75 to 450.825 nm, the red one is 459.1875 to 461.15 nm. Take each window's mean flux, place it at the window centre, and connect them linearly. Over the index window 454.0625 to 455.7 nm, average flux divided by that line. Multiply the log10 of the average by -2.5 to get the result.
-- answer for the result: 0.09 mag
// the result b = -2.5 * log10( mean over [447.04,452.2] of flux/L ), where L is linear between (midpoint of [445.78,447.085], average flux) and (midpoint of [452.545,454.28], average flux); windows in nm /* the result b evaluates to -0.12 mag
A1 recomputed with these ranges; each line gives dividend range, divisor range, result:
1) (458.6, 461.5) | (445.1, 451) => 1.13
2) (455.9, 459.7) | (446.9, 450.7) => 1.08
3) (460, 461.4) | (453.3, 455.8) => 1.11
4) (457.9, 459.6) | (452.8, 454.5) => 1.17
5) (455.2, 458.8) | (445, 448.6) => 1.15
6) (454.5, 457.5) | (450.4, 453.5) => 1.04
